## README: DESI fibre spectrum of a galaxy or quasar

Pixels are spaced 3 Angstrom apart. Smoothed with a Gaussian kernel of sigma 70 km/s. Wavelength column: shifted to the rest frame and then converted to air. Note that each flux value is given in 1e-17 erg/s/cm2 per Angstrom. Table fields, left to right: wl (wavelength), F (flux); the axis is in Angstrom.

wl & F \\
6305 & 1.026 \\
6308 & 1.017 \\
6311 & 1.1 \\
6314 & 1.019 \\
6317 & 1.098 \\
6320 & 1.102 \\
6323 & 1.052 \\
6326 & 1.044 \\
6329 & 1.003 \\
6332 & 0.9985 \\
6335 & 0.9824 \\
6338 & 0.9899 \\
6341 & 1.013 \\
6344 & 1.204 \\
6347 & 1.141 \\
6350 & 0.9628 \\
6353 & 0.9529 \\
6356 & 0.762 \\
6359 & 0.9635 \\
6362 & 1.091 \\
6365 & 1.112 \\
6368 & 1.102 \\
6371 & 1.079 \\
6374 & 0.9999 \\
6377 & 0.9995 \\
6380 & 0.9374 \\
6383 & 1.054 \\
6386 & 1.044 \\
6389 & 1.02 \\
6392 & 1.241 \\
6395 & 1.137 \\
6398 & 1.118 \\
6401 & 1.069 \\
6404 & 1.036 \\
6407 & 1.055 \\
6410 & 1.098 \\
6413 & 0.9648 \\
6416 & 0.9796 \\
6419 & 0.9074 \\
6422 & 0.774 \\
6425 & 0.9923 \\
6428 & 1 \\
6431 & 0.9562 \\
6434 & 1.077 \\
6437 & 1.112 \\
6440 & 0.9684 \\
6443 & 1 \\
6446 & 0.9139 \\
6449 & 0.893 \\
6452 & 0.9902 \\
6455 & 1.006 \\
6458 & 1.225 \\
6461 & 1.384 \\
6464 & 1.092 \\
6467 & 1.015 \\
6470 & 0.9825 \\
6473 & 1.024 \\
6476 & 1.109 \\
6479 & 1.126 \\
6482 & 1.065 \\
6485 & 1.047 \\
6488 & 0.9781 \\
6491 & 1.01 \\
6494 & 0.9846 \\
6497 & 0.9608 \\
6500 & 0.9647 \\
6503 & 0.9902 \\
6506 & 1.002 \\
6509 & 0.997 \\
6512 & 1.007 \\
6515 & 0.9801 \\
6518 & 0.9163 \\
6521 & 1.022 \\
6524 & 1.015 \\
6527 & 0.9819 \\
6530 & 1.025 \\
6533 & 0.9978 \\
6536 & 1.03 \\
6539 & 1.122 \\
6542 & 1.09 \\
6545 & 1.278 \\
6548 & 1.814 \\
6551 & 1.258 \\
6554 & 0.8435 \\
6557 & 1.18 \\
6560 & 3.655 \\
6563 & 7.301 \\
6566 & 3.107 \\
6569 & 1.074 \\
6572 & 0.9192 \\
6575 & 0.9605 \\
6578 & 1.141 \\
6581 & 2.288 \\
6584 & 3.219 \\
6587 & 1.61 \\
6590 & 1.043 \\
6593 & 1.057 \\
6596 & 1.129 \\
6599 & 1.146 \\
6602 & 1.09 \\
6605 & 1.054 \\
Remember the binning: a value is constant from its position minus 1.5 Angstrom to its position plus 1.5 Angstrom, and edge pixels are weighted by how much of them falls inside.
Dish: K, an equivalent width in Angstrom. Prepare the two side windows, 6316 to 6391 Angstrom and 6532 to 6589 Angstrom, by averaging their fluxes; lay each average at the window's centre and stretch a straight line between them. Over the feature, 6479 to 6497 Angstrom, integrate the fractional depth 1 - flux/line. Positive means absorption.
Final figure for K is 6.4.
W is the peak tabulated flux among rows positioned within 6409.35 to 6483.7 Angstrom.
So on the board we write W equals 1.384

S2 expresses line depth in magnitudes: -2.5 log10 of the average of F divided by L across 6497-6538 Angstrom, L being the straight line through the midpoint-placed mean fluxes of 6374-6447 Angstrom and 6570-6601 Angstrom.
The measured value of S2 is 0.27 mag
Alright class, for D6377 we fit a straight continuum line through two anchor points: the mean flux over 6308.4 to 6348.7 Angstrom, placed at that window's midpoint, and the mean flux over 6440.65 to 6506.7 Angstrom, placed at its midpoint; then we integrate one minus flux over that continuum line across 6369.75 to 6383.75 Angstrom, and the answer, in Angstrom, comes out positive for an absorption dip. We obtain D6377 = 0.5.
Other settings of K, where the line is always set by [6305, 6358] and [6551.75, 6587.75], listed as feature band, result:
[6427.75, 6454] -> 9.9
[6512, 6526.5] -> 7.4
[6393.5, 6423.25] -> 8.5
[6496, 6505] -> 4.4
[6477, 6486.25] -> 3.7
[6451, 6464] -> 4.1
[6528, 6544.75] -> 8.2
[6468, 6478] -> 4.1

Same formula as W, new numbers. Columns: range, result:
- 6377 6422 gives 1.241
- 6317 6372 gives 1.204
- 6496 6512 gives 1.007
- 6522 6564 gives 7.301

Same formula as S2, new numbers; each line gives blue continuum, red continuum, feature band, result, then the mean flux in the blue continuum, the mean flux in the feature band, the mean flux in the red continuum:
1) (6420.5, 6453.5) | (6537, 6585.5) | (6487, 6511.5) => 0.45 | 0.971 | 0.987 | 2.01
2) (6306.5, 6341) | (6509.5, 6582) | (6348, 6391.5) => 0.14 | 1.04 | 1.01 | 1.57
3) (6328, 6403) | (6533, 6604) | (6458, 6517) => 0.36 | 1.04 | 1.04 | 1.73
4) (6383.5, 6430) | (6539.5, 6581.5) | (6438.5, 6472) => 0.26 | 1.03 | 1.04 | 1.97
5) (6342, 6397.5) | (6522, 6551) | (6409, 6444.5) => 0.10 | 1.05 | 0.984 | 1.15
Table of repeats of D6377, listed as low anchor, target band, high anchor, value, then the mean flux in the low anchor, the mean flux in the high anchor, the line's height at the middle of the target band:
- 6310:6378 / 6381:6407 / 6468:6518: -1.5 Angstrom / 1.03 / 1.01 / 1.03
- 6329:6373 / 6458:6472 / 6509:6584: 2.4 Angstrom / 1.02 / 1.6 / 1.36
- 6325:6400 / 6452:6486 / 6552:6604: 8.7 Angstrom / 1.04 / 1.91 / 1.47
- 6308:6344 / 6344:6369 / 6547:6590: 3.4 Angstrom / 1.04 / 2.13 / 1.18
